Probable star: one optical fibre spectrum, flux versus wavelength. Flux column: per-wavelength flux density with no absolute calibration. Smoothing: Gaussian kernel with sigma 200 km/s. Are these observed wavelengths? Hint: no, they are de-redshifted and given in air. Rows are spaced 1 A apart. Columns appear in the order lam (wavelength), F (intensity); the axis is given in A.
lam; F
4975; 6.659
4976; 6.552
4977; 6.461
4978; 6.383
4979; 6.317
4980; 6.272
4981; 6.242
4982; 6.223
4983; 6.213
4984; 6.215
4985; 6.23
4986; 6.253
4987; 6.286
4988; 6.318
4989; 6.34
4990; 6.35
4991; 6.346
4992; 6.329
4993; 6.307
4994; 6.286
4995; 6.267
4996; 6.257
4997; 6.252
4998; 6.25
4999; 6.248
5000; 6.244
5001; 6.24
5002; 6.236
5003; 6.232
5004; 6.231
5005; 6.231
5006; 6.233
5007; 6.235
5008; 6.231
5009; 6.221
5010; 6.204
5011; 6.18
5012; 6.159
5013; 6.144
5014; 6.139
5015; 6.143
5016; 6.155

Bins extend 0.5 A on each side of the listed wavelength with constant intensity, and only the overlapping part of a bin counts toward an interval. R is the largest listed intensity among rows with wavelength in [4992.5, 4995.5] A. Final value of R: 6.307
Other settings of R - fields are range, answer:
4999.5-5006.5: 6.244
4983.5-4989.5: 6.34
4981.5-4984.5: 6.223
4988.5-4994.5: 6.35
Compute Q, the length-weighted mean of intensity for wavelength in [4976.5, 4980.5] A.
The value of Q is 6.36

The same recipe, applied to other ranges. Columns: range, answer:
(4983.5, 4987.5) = 6.25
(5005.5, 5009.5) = 6.23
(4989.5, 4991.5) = 6.35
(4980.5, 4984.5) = 6.22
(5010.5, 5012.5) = 6.17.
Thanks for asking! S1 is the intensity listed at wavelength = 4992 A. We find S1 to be 6.329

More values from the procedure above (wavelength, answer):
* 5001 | 6.24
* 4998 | 6.25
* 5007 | 6.235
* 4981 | 6.242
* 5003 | 6.232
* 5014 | 6.139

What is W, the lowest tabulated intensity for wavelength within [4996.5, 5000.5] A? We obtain 6.244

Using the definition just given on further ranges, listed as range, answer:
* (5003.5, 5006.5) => 6.231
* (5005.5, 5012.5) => 6.159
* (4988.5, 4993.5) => 6.307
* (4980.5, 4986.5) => 6.213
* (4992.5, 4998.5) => 6.25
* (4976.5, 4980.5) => 6.272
